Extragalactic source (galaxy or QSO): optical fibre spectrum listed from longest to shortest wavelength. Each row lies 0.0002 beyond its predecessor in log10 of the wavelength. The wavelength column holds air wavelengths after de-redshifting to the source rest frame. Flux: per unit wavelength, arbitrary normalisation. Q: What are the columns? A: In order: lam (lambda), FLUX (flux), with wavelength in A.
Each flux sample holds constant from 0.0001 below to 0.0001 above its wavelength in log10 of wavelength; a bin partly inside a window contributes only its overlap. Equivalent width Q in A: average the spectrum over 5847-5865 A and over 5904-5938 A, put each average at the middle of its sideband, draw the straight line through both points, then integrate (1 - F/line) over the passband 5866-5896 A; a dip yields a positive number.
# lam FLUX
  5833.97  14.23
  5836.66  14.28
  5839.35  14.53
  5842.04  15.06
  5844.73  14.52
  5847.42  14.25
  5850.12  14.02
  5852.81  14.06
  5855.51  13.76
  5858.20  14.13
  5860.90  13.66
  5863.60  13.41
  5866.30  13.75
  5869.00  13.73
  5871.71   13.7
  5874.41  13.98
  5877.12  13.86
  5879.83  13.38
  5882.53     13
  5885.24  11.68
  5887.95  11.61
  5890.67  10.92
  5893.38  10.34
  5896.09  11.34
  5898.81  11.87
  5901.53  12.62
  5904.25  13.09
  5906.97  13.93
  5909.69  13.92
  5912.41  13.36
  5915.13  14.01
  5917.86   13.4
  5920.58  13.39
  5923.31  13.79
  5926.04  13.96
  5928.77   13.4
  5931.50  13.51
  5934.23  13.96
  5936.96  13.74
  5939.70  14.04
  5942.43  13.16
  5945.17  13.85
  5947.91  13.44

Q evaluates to 2.6 A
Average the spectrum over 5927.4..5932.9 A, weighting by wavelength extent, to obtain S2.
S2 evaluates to 13.5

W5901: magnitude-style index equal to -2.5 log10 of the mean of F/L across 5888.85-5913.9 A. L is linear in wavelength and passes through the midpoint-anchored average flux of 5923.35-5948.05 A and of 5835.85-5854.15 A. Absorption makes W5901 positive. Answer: 0.13 mag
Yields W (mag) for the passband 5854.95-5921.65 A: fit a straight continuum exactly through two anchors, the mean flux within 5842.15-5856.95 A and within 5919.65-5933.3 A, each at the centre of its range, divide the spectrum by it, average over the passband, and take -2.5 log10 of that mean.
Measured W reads 0.07 mag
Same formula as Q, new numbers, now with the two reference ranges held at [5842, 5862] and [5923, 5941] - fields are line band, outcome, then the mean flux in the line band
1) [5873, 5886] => 0.70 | 13.3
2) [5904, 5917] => 0.16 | 13.7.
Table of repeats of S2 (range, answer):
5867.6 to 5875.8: 13.8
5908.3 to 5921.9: 13.6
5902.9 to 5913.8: 13.6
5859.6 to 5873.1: 13.7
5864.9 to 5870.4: 13.7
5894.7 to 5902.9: 11.9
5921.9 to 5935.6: 13.7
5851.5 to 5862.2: 13.9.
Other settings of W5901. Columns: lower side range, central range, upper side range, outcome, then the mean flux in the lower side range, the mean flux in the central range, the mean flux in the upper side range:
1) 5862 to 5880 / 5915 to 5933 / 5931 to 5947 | 0.01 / 13.7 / 13.6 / 13.7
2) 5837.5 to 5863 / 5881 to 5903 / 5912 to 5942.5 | 0.19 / 14.2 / 11.7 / 13.7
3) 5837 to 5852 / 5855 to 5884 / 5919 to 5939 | 0.04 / 14.4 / 13.7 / 13.7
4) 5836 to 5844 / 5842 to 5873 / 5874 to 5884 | 0.01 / 14.6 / 14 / 13.5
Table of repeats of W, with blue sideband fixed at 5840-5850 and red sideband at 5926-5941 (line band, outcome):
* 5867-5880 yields 0.04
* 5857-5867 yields 0.05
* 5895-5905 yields 0.15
